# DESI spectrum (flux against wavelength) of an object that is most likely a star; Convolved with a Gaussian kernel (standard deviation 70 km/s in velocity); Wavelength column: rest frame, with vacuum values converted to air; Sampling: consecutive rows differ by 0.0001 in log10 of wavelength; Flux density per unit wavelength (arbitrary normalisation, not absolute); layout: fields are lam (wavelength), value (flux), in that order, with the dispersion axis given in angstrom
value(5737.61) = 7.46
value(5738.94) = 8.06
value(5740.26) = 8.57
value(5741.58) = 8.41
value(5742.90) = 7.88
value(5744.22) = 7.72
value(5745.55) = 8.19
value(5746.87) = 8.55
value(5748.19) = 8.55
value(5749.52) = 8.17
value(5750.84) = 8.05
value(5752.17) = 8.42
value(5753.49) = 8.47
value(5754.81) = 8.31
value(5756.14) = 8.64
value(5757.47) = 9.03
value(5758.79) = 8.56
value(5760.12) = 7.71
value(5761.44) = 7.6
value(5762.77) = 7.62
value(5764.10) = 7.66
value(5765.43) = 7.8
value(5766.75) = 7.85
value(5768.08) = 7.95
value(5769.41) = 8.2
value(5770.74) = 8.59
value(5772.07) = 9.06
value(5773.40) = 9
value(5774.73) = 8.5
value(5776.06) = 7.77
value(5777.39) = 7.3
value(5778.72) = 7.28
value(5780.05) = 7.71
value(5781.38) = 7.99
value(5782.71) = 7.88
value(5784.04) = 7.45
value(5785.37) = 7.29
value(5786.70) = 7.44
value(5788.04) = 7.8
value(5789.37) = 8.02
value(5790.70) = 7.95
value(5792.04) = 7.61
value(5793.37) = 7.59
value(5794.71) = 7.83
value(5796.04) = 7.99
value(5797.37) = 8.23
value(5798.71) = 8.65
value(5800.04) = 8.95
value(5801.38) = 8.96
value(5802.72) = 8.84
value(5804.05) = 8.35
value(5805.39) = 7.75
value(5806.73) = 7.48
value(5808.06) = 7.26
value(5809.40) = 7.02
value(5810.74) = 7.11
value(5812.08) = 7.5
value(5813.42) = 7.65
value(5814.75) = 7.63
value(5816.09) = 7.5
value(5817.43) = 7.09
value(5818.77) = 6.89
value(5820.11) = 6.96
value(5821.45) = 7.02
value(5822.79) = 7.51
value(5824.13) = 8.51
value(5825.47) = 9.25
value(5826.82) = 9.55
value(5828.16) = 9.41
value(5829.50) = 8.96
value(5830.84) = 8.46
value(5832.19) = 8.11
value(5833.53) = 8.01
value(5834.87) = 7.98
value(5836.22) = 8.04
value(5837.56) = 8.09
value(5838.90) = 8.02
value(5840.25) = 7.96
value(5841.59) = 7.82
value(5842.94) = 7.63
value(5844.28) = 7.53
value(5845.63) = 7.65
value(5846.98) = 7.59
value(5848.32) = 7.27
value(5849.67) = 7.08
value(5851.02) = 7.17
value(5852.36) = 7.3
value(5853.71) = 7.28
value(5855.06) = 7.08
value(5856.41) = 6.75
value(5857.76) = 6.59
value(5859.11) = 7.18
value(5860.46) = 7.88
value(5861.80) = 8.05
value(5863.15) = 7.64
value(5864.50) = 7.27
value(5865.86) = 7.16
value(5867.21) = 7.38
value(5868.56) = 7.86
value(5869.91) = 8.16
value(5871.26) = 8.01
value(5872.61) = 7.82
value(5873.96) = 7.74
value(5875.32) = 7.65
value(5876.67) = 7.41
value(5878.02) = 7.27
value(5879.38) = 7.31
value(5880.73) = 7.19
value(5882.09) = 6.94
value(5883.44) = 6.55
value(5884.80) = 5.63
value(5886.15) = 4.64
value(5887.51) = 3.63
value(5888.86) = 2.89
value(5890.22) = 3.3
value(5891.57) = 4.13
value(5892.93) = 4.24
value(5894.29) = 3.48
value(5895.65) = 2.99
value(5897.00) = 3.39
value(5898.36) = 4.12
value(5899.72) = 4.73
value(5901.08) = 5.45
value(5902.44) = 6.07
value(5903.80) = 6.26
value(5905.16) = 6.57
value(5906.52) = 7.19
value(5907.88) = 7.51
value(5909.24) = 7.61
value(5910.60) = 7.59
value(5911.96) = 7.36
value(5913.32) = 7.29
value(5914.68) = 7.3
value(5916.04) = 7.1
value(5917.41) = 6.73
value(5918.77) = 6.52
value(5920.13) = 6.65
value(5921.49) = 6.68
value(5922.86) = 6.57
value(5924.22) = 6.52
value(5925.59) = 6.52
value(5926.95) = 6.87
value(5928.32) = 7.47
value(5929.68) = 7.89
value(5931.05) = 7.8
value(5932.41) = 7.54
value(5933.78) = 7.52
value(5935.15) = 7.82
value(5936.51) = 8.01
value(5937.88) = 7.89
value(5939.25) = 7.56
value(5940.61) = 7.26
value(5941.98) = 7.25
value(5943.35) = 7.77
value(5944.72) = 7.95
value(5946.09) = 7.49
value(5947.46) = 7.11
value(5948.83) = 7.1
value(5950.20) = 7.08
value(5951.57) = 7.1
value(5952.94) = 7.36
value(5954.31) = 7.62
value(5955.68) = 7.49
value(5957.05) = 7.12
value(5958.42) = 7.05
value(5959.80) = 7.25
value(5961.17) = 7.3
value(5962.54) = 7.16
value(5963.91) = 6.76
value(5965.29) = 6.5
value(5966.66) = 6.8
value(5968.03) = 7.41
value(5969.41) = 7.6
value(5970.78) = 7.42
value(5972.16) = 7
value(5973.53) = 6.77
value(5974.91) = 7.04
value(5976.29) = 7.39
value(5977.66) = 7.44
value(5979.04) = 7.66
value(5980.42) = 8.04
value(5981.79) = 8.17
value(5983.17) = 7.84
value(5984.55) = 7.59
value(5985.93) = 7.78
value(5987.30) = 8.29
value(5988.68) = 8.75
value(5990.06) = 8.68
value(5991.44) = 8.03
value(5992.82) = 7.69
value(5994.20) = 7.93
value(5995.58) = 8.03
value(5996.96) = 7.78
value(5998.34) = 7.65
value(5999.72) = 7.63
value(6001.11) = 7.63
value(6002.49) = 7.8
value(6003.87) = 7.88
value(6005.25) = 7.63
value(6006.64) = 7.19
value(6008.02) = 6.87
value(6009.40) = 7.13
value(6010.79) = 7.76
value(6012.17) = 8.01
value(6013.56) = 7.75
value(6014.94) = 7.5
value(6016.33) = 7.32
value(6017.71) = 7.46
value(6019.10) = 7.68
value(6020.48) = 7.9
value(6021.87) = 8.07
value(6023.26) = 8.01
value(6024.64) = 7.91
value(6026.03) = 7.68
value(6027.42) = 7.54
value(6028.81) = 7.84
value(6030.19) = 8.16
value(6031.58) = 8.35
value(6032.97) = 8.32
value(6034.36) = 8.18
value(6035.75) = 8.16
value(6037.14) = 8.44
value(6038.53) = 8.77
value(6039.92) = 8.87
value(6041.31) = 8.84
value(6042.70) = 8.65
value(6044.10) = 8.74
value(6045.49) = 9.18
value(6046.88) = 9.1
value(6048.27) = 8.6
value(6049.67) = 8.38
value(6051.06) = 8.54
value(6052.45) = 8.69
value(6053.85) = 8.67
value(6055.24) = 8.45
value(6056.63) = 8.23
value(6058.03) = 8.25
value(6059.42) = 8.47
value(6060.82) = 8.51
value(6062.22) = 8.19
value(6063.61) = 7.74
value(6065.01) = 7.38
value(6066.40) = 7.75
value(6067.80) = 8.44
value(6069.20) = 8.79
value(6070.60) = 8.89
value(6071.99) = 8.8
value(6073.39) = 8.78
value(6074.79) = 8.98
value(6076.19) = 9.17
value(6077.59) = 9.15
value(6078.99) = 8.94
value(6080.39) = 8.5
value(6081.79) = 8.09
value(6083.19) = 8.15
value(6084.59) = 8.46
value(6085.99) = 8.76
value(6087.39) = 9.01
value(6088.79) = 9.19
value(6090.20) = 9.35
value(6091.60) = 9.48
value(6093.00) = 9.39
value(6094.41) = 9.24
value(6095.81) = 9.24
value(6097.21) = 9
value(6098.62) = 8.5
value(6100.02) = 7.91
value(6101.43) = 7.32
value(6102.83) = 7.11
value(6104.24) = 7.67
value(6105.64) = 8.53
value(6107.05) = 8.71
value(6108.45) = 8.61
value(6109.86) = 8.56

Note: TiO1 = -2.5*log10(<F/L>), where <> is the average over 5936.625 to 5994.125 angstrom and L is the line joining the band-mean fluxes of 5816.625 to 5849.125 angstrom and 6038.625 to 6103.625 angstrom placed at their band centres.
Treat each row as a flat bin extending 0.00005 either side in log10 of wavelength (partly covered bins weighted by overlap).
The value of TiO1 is 0.11 mag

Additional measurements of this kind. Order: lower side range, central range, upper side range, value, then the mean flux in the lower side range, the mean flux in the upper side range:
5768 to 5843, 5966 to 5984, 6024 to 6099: 0.129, 7.97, 8.57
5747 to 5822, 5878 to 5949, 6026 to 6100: 0.273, 7.92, 8.59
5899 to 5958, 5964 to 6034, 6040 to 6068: 0.026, 7.12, 8.45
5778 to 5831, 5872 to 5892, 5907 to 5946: 0.243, 7.9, 7.31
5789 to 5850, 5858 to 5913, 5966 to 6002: 0.238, 7.92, 7.7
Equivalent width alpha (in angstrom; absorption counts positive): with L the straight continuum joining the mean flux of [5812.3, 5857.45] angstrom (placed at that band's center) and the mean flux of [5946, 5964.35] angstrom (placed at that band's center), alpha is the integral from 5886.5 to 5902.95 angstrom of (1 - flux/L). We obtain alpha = 7.6 angstrom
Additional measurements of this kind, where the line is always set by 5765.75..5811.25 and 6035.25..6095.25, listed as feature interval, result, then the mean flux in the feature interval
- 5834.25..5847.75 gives 0.4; 7.83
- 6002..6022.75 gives 2.3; 7.6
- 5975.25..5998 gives 1.4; 7.93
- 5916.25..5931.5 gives 2.5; 6.92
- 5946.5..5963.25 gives 2.3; 7.23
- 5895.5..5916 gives 5.1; 6.21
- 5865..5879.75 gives 1.0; 7.61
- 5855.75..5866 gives 1.0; 7.32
